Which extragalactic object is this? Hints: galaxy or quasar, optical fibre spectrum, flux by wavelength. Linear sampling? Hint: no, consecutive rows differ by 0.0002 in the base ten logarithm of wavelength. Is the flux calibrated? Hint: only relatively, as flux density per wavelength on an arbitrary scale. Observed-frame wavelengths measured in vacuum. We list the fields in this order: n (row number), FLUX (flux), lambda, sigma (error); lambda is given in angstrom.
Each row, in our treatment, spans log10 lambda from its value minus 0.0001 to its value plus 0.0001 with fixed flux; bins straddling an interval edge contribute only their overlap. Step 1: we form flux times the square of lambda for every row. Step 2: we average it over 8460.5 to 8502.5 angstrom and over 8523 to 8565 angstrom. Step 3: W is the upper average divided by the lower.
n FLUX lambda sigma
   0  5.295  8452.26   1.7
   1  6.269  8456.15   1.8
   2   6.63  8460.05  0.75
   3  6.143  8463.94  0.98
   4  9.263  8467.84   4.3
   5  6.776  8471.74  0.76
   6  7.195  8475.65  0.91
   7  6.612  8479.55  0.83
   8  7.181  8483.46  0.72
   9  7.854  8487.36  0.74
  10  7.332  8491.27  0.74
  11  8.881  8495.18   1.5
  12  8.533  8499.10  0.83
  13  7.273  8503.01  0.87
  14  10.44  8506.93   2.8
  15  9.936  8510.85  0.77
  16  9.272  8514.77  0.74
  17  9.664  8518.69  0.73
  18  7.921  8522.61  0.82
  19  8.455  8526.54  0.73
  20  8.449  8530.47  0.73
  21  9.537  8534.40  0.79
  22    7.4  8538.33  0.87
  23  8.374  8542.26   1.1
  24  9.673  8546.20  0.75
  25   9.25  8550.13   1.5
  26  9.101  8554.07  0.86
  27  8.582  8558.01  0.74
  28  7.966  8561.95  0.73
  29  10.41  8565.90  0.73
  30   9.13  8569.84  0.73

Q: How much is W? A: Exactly 1.2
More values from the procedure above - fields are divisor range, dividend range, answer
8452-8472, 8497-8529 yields 1.32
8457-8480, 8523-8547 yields 1.22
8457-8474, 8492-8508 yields 1.21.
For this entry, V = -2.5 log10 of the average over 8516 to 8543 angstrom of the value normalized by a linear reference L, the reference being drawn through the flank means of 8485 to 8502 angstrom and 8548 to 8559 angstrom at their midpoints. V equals 0.01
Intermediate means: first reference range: 8.08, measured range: 8.57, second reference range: 9.03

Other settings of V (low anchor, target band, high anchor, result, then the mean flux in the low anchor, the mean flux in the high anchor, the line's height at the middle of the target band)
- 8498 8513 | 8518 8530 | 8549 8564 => 0.05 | 9.08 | 8.7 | 8.94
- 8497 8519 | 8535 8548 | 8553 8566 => 0.04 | 9.15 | 8.81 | 8.92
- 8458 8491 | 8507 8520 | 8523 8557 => -0.20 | 7.21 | 8.73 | 8.12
